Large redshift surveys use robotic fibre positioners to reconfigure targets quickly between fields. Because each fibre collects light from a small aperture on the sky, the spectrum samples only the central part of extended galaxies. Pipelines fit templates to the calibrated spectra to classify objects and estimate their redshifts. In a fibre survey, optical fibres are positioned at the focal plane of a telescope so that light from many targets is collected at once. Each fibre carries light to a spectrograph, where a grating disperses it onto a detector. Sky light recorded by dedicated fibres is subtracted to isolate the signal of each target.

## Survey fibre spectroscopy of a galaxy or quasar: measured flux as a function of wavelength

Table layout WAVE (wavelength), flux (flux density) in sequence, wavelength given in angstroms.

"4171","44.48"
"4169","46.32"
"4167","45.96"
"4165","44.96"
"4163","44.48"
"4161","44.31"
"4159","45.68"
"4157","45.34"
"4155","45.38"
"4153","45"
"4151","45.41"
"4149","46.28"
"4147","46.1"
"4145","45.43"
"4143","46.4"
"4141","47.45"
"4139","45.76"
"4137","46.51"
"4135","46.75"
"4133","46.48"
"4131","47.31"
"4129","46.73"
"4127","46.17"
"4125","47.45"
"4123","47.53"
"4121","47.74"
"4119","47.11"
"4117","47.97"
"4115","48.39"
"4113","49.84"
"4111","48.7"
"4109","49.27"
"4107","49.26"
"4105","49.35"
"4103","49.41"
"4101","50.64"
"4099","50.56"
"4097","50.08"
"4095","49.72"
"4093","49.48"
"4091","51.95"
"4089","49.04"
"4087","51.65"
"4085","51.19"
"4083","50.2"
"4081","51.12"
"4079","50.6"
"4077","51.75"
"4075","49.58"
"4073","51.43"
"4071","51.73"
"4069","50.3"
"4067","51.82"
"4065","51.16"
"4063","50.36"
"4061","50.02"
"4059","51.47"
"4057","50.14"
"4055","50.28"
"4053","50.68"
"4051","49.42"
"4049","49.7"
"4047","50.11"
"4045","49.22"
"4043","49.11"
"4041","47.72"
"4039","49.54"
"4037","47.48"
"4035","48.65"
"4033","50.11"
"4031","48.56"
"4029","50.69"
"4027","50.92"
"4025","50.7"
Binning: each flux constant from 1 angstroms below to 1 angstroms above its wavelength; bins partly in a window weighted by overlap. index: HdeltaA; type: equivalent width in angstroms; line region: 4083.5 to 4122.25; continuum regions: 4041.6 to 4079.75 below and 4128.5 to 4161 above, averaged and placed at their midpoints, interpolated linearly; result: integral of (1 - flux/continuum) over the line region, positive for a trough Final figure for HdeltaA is -1.0 angstroms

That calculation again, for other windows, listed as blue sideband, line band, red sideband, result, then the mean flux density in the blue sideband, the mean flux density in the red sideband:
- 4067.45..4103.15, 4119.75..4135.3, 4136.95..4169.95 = 0.2 angstroms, 50.6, 45.7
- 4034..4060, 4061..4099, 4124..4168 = -1.9 angstroms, 49.5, 46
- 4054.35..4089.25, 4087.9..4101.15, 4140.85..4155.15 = -0.2 angstroms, 50.8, 45.9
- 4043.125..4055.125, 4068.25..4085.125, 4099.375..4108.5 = -0.4 angstroms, 49.8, 49.7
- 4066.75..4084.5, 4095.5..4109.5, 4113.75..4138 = -0.3 angstroms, 50.9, 47.2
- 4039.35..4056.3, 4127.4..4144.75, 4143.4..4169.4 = -0.1 angstroms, 49.5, 45.4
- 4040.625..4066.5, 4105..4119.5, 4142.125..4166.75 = -0.4 angstroms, 50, 45.4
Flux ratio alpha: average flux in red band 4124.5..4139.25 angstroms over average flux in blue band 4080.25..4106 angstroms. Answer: 0.9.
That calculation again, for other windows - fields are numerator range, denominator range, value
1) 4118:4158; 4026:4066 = 0.93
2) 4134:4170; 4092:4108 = 0.92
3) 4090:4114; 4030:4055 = 1.01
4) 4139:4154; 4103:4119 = 0.94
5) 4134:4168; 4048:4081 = 0.90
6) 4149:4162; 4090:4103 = 0.90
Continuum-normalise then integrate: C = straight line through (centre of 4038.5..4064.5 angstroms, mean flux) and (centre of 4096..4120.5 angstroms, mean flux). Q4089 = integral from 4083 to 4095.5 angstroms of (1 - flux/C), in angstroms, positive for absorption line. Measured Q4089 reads -0.3 angstroms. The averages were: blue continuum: 49.9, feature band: 50.5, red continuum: 49.2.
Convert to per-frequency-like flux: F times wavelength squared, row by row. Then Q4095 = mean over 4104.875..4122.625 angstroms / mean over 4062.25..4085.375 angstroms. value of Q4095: 0.97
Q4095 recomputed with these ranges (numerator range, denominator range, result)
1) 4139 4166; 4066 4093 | 0.93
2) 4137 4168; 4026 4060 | 0.97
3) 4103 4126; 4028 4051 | 1.02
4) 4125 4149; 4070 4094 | 0.94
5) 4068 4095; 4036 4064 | 1.04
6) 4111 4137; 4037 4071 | 0.98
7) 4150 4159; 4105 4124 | 0.95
